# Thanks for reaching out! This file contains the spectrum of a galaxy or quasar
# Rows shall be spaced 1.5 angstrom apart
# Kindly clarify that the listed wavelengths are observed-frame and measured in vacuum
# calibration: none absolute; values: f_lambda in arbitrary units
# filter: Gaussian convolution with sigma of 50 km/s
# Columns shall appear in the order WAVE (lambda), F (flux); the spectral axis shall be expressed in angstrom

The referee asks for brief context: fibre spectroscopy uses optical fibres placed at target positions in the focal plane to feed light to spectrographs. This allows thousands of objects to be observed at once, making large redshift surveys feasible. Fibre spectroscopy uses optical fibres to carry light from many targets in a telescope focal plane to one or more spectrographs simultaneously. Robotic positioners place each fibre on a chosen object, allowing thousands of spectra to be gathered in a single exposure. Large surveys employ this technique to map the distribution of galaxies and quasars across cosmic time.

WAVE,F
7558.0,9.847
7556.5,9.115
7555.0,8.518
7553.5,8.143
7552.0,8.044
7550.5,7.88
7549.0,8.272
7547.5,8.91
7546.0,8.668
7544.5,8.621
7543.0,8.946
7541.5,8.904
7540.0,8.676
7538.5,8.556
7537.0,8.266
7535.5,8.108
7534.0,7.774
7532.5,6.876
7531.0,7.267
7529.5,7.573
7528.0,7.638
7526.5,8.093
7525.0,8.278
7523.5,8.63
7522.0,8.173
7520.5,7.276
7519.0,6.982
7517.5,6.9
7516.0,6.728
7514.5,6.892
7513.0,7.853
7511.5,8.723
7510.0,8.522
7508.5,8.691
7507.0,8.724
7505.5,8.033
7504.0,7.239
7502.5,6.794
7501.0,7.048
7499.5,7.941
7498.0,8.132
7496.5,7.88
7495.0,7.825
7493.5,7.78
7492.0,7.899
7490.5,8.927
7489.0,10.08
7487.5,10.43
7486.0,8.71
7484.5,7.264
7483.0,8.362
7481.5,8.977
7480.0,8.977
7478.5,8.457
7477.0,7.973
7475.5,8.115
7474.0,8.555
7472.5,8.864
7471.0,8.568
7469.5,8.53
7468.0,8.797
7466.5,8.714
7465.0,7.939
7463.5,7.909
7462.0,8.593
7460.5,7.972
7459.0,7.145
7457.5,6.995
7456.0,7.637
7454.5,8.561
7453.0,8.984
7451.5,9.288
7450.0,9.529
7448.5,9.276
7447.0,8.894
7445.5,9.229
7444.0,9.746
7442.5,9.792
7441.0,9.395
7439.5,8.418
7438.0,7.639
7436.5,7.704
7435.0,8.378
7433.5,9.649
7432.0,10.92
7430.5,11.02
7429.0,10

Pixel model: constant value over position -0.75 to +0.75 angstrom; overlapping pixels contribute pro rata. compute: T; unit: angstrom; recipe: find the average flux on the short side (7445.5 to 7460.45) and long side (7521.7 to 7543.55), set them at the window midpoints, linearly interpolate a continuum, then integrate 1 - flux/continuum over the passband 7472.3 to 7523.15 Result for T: 1.1 angstrom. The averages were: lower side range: 8.49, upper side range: 8.11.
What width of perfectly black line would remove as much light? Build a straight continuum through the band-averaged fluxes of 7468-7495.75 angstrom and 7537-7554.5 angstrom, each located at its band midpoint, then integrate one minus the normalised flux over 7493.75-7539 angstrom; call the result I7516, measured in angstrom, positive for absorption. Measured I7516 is 4.0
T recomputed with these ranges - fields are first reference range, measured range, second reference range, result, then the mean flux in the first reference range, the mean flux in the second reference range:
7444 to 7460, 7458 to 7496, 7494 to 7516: -1.0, 8.6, 7.84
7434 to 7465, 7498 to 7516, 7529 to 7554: 1.1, 8.55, 8.21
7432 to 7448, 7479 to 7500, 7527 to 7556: 0.2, 8.99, 8.2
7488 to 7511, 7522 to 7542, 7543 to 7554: 0.7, 8.13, 8.41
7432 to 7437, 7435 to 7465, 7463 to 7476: 0.7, 8.97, 8.46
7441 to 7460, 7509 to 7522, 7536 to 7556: 1.6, 8.77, 8.5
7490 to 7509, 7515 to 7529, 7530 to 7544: 0.7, 7.89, 8.15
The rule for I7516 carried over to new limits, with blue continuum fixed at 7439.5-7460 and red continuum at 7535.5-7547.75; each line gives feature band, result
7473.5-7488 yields 0.3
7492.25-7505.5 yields 1.7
